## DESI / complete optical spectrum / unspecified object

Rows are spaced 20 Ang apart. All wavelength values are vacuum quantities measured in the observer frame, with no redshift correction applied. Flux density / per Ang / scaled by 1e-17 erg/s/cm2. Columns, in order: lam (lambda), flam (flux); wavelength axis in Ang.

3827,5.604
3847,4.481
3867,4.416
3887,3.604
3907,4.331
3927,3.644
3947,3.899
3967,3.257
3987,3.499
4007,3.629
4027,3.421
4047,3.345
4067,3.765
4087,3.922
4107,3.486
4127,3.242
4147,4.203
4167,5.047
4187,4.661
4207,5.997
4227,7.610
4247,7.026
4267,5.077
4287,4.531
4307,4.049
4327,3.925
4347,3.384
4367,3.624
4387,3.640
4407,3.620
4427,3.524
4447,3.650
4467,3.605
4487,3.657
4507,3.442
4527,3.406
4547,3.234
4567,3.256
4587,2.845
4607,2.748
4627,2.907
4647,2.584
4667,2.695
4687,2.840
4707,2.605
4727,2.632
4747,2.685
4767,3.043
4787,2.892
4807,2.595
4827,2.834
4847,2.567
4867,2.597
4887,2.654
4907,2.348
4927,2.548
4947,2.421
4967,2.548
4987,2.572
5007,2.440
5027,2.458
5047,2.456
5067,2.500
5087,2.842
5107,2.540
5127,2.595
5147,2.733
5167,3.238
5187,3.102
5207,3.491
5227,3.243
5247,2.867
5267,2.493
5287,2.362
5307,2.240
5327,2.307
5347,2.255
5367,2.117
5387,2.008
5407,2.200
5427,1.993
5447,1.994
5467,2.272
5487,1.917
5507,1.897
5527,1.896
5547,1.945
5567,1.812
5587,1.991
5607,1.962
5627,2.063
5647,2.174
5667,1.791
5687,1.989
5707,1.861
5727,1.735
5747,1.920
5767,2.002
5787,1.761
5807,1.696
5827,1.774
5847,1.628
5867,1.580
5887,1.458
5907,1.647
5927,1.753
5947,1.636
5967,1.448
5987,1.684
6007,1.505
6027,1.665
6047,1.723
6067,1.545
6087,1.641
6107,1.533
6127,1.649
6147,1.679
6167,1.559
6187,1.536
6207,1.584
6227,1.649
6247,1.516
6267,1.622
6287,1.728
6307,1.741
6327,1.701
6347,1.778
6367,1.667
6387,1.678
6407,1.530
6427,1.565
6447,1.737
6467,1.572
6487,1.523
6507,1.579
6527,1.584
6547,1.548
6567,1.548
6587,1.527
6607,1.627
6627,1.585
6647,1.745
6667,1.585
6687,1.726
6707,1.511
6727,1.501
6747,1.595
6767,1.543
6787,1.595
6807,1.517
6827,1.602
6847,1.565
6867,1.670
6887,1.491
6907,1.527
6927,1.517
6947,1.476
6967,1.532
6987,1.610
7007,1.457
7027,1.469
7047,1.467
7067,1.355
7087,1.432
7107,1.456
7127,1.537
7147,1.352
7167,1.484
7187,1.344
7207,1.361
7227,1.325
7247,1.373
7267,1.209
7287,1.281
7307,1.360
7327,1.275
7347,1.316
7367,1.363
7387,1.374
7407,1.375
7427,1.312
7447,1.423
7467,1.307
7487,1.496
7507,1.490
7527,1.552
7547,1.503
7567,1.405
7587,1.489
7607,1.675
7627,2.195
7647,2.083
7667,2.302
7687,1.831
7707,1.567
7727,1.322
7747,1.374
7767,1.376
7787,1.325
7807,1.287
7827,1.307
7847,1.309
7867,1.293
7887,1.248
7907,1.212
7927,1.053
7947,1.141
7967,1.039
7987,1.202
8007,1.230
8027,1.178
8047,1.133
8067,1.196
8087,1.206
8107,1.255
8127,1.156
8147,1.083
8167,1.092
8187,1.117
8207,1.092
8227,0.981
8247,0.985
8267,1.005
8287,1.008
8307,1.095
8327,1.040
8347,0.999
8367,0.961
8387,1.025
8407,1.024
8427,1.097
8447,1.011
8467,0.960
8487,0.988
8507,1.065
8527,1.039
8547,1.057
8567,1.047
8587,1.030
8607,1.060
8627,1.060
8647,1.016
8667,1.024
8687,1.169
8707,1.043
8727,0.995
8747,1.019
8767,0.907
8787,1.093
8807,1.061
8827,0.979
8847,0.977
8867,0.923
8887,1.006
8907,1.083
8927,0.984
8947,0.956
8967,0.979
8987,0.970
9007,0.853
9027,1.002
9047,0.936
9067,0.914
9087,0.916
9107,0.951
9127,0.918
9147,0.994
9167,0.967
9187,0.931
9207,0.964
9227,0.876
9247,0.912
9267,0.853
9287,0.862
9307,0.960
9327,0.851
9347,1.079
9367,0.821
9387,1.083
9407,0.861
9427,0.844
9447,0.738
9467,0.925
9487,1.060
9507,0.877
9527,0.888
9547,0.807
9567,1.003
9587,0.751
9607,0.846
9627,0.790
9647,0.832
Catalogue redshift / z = 1.74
